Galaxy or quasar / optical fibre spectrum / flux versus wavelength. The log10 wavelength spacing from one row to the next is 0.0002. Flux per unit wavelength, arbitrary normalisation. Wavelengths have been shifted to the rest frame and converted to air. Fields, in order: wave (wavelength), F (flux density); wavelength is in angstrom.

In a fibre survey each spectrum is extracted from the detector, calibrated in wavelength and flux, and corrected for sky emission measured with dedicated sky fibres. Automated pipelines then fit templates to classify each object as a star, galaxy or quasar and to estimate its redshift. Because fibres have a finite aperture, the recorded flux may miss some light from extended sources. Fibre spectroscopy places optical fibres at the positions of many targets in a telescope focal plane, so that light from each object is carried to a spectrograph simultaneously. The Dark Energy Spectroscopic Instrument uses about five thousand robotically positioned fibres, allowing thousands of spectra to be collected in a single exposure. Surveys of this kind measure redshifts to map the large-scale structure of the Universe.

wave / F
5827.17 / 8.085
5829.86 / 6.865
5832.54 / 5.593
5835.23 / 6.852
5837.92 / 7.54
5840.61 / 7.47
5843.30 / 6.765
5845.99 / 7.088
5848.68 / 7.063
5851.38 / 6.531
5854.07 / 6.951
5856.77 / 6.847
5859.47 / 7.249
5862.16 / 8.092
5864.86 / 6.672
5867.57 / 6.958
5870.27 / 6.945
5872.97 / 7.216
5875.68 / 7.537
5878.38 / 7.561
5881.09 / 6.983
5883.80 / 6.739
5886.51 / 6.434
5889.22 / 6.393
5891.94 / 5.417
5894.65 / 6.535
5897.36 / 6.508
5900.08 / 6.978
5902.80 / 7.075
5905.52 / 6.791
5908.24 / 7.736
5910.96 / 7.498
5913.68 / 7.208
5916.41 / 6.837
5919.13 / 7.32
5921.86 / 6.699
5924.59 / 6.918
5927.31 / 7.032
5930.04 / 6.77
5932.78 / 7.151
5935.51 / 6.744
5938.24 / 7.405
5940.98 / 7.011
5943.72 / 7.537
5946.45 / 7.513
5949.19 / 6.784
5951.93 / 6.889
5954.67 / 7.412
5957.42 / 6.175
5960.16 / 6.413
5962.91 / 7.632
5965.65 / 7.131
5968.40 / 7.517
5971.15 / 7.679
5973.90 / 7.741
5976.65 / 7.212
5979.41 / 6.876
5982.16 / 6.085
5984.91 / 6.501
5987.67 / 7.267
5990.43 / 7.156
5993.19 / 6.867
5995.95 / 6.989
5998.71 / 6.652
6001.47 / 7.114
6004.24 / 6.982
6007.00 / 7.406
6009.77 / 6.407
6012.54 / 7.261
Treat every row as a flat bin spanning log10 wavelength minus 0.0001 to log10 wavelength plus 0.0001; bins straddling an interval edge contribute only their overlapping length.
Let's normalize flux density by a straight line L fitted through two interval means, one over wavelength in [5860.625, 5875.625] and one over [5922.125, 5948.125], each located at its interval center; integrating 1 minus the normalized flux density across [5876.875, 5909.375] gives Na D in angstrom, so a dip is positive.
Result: 1.9 angstrom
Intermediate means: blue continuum 7.21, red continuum 7.1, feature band 6.76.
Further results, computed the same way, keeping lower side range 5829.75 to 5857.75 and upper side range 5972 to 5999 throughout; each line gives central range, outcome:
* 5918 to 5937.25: -0.1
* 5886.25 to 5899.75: 1.2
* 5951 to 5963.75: 0.1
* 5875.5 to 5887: -0.3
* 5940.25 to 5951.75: -0.4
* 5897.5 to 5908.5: -0.2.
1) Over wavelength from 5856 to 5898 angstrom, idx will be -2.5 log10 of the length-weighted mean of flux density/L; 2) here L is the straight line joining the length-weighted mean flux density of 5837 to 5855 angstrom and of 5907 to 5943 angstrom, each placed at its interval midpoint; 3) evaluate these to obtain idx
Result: 0.03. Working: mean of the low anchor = 7.05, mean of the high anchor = 7.11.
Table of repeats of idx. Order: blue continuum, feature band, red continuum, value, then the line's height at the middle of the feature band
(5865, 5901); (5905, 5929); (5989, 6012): -0.05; 6.83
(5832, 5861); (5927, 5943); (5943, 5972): 0.01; 7.1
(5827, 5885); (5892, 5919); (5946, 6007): 0.01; 7.04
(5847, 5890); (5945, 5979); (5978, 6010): -0.04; 6.91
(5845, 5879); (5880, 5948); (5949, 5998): 0.02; 7.07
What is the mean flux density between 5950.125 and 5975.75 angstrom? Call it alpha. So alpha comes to 7.17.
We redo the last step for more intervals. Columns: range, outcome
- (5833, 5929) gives 6.97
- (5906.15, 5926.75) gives 7.16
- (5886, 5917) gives 6.79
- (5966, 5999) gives 7.06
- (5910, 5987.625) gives 7.06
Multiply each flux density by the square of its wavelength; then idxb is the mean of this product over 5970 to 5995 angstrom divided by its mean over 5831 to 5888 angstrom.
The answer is 1.0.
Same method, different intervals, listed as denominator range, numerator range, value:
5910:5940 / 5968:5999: 1.02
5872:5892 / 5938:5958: 1.06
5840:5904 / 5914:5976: 1.05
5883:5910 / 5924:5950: 1.08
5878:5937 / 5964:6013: 1.05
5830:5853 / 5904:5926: 1.06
